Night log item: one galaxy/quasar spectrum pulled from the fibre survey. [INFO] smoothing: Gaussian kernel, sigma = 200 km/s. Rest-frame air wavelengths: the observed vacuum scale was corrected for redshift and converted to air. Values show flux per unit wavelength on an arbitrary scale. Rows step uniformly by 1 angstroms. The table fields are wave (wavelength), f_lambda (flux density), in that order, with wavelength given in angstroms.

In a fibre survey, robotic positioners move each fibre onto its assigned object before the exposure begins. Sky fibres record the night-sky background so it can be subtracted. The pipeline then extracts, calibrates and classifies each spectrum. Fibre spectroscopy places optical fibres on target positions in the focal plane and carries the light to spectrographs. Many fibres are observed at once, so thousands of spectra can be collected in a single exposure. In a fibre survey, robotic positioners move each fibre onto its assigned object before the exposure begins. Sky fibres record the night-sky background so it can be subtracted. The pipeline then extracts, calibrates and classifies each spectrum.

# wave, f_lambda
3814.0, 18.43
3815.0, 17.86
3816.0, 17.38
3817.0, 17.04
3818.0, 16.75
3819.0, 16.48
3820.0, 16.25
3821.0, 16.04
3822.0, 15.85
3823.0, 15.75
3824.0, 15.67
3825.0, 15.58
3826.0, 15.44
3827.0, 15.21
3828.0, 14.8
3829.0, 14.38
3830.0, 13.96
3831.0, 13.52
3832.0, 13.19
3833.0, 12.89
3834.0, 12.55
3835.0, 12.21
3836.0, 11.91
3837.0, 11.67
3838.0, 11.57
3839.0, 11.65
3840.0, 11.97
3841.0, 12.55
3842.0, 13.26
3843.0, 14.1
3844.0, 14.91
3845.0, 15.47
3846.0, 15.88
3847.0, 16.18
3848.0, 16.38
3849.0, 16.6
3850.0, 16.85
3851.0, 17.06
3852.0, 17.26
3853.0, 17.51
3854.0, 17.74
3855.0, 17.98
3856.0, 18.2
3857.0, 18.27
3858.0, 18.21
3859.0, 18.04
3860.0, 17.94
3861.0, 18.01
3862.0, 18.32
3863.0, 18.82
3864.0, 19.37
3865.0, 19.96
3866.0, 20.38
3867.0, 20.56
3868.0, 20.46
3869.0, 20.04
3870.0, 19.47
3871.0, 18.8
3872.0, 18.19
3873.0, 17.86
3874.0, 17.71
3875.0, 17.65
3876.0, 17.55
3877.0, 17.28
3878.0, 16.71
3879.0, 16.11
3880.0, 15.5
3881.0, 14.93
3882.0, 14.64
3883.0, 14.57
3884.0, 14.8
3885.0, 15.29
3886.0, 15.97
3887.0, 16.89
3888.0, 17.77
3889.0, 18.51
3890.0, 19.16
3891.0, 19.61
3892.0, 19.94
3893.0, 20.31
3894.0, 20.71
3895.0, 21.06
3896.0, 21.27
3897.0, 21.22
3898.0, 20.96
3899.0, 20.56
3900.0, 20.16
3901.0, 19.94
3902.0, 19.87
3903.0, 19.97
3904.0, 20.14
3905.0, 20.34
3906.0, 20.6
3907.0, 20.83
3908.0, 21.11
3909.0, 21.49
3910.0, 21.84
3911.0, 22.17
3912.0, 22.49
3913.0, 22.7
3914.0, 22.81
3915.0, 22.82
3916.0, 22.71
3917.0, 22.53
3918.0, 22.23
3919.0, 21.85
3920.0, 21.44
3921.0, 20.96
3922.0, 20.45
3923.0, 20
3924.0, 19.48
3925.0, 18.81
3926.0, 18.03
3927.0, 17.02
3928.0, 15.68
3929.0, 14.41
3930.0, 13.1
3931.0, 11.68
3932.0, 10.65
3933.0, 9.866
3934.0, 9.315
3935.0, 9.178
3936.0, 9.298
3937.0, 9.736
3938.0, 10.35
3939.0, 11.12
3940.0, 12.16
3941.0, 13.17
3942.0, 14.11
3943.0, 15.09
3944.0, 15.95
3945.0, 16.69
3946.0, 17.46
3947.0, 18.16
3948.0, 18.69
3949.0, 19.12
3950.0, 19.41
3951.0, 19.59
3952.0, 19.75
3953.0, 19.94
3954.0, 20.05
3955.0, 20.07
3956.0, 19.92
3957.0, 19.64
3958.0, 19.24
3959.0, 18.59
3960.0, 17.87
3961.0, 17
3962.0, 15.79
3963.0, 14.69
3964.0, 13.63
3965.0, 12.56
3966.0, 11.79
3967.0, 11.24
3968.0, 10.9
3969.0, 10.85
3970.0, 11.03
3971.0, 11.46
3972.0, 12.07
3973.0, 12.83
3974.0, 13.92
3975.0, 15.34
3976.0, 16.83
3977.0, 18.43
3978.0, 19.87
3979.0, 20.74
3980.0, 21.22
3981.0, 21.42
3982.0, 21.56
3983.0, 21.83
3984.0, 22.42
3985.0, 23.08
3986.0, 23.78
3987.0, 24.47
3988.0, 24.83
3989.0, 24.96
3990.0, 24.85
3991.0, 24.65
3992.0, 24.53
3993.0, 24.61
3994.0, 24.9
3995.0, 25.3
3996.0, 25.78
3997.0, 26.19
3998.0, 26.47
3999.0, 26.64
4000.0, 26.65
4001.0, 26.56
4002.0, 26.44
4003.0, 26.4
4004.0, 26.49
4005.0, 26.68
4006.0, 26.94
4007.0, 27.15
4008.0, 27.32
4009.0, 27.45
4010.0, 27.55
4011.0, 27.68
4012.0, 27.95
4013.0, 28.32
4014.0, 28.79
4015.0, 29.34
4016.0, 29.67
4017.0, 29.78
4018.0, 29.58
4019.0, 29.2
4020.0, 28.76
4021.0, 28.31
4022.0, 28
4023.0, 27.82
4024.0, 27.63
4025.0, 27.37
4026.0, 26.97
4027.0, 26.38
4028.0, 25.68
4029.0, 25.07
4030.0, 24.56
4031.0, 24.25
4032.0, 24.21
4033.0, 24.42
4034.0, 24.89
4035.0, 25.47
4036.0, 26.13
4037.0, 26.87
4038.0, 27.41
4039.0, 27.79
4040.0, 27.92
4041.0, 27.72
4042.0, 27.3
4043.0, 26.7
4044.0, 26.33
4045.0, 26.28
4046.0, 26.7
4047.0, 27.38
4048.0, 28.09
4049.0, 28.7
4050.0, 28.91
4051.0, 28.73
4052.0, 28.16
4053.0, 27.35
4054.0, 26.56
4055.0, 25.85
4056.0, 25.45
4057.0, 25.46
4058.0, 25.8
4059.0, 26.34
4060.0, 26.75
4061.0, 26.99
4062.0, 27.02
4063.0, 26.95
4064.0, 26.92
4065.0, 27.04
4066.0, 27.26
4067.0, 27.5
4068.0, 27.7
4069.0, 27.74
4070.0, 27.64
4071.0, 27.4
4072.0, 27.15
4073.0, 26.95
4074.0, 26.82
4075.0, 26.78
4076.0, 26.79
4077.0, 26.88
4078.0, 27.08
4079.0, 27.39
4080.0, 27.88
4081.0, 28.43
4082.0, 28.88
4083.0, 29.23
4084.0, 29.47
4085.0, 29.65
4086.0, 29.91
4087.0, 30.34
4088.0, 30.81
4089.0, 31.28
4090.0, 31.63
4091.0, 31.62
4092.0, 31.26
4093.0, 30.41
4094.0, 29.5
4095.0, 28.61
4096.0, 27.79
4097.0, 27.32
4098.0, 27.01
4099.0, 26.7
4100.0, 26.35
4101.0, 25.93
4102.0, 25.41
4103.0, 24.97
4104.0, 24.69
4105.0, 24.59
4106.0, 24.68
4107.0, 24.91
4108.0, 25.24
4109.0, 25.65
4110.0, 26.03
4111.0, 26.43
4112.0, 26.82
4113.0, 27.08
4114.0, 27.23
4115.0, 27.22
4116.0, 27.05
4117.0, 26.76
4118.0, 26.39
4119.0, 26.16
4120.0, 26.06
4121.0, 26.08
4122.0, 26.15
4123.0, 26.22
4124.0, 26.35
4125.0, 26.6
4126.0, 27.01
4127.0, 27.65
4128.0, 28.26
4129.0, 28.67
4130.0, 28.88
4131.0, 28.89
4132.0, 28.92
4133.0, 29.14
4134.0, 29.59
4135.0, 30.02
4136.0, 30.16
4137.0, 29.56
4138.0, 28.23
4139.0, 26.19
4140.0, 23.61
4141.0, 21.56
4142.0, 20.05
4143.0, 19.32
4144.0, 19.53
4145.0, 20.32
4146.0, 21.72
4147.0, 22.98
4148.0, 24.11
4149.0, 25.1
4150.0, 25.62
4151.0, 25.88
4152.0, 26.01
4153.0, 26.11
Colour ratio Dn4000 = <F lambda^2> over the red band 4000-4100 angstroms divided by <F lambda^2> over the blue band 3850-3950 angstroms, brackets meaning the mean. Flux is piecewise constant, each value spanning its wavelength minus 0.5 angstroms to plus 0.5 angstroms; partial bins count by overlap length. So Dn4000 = 1.66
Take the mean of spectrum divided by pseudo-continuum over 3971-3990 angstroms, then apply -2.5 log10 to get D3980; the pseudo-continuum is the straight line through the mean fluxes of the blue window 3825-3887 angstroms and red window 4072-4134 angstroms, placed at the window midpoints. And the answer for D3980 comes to 0.11 mag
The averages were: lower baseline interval 16.2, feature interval 19.9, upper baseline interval 27.6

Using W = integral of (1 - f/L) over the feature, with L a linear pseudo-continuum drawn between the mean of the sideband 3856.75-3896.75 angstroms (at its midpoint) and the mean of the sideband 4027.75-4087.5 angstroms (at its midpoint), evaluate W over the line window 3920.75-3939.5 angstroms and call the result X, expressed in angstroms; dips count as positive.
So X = 6.0 angstroms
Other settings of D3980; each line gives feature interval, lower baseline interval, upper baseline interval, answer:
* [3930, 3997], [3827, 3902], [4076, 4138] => 0.23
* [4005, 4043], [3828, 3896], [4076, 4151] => -0.17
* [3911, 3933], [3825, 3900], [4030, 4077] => 0.05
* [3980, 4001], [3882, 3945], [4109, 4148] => -0.17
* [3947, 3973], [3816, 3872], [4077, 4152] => 0.27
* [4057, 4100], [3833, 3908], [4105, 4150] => -0.15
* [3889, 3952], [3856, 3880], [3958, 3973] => -0.14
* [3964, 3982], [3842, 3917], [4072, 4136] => 0.44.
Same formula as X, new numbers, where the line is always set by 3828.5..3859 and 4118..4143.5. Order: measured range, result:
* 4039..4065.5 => -4.00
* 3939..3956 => 1.66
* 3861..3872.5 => -2.58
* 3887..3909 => -3.83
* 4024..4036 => -1.55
